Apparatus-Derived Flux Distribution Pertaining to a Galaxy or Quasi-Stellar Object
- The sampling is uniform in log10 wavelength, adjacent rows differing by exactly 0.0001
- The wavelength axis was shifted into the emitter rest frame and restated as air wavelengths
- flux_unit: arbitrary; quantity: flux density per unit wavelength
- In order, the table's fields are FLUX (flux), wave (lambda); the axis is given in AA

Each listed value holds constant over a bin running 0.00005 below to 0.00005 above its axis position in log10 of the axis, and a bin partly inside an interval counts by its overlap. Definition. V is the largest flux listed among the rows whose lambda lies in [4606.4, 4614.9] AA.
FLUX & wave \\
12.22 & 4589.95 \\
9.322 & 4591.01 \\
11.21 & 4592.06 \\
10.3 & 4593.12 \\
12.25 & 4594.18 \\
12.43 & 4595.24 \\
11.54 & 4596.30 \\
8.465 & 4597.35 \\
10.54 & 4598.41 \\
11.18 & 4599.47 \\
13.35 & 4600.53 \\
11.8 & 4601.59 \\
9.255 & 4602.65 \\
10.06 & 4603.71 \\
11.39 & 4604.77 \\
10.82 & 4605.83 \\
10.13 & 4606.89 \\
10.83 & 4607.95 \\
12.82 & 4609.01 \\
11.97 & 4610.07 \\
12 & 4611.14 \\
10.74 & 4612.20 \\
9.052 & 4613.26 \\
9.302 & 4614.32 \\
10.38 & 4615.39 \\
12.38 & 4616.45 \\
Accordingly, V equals 12.82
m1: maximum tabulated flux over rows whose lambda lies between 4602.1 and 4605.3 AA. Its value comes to 11.39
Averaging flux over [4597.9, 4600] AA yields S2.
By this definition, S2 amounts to 10.9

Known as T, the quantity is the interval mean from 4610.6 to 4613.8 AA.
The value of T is 10.6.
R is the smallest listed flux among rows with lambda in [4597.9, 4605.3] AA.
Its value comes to 9.255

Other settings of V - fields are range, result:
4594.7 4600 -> 12.43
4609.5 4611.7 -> 12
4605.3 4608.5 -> 10.83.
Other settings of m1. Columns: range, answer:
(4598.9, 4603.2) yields 13.35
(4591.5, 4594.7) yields 12.25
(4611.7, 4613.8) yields 10.74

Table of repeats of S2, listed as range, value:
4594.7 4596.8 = 12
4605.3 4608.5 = 10.6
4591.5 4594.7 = 11.2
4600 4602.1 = 12.6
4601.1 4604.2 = 10.4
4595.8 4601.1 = 11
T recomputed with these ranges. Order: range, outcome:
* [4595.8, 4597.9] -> 10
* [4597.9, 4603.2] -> 11.2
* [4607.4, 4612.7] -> 11.7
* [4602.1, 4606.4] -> 10.4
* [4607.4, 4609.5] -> 11.8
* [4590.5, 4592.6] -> 10.3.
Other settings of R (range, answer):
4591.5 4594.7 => 10.3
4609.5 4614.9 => 9.052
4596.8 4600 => 8.465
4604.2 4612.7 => 10.13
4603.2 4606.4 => 10.06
